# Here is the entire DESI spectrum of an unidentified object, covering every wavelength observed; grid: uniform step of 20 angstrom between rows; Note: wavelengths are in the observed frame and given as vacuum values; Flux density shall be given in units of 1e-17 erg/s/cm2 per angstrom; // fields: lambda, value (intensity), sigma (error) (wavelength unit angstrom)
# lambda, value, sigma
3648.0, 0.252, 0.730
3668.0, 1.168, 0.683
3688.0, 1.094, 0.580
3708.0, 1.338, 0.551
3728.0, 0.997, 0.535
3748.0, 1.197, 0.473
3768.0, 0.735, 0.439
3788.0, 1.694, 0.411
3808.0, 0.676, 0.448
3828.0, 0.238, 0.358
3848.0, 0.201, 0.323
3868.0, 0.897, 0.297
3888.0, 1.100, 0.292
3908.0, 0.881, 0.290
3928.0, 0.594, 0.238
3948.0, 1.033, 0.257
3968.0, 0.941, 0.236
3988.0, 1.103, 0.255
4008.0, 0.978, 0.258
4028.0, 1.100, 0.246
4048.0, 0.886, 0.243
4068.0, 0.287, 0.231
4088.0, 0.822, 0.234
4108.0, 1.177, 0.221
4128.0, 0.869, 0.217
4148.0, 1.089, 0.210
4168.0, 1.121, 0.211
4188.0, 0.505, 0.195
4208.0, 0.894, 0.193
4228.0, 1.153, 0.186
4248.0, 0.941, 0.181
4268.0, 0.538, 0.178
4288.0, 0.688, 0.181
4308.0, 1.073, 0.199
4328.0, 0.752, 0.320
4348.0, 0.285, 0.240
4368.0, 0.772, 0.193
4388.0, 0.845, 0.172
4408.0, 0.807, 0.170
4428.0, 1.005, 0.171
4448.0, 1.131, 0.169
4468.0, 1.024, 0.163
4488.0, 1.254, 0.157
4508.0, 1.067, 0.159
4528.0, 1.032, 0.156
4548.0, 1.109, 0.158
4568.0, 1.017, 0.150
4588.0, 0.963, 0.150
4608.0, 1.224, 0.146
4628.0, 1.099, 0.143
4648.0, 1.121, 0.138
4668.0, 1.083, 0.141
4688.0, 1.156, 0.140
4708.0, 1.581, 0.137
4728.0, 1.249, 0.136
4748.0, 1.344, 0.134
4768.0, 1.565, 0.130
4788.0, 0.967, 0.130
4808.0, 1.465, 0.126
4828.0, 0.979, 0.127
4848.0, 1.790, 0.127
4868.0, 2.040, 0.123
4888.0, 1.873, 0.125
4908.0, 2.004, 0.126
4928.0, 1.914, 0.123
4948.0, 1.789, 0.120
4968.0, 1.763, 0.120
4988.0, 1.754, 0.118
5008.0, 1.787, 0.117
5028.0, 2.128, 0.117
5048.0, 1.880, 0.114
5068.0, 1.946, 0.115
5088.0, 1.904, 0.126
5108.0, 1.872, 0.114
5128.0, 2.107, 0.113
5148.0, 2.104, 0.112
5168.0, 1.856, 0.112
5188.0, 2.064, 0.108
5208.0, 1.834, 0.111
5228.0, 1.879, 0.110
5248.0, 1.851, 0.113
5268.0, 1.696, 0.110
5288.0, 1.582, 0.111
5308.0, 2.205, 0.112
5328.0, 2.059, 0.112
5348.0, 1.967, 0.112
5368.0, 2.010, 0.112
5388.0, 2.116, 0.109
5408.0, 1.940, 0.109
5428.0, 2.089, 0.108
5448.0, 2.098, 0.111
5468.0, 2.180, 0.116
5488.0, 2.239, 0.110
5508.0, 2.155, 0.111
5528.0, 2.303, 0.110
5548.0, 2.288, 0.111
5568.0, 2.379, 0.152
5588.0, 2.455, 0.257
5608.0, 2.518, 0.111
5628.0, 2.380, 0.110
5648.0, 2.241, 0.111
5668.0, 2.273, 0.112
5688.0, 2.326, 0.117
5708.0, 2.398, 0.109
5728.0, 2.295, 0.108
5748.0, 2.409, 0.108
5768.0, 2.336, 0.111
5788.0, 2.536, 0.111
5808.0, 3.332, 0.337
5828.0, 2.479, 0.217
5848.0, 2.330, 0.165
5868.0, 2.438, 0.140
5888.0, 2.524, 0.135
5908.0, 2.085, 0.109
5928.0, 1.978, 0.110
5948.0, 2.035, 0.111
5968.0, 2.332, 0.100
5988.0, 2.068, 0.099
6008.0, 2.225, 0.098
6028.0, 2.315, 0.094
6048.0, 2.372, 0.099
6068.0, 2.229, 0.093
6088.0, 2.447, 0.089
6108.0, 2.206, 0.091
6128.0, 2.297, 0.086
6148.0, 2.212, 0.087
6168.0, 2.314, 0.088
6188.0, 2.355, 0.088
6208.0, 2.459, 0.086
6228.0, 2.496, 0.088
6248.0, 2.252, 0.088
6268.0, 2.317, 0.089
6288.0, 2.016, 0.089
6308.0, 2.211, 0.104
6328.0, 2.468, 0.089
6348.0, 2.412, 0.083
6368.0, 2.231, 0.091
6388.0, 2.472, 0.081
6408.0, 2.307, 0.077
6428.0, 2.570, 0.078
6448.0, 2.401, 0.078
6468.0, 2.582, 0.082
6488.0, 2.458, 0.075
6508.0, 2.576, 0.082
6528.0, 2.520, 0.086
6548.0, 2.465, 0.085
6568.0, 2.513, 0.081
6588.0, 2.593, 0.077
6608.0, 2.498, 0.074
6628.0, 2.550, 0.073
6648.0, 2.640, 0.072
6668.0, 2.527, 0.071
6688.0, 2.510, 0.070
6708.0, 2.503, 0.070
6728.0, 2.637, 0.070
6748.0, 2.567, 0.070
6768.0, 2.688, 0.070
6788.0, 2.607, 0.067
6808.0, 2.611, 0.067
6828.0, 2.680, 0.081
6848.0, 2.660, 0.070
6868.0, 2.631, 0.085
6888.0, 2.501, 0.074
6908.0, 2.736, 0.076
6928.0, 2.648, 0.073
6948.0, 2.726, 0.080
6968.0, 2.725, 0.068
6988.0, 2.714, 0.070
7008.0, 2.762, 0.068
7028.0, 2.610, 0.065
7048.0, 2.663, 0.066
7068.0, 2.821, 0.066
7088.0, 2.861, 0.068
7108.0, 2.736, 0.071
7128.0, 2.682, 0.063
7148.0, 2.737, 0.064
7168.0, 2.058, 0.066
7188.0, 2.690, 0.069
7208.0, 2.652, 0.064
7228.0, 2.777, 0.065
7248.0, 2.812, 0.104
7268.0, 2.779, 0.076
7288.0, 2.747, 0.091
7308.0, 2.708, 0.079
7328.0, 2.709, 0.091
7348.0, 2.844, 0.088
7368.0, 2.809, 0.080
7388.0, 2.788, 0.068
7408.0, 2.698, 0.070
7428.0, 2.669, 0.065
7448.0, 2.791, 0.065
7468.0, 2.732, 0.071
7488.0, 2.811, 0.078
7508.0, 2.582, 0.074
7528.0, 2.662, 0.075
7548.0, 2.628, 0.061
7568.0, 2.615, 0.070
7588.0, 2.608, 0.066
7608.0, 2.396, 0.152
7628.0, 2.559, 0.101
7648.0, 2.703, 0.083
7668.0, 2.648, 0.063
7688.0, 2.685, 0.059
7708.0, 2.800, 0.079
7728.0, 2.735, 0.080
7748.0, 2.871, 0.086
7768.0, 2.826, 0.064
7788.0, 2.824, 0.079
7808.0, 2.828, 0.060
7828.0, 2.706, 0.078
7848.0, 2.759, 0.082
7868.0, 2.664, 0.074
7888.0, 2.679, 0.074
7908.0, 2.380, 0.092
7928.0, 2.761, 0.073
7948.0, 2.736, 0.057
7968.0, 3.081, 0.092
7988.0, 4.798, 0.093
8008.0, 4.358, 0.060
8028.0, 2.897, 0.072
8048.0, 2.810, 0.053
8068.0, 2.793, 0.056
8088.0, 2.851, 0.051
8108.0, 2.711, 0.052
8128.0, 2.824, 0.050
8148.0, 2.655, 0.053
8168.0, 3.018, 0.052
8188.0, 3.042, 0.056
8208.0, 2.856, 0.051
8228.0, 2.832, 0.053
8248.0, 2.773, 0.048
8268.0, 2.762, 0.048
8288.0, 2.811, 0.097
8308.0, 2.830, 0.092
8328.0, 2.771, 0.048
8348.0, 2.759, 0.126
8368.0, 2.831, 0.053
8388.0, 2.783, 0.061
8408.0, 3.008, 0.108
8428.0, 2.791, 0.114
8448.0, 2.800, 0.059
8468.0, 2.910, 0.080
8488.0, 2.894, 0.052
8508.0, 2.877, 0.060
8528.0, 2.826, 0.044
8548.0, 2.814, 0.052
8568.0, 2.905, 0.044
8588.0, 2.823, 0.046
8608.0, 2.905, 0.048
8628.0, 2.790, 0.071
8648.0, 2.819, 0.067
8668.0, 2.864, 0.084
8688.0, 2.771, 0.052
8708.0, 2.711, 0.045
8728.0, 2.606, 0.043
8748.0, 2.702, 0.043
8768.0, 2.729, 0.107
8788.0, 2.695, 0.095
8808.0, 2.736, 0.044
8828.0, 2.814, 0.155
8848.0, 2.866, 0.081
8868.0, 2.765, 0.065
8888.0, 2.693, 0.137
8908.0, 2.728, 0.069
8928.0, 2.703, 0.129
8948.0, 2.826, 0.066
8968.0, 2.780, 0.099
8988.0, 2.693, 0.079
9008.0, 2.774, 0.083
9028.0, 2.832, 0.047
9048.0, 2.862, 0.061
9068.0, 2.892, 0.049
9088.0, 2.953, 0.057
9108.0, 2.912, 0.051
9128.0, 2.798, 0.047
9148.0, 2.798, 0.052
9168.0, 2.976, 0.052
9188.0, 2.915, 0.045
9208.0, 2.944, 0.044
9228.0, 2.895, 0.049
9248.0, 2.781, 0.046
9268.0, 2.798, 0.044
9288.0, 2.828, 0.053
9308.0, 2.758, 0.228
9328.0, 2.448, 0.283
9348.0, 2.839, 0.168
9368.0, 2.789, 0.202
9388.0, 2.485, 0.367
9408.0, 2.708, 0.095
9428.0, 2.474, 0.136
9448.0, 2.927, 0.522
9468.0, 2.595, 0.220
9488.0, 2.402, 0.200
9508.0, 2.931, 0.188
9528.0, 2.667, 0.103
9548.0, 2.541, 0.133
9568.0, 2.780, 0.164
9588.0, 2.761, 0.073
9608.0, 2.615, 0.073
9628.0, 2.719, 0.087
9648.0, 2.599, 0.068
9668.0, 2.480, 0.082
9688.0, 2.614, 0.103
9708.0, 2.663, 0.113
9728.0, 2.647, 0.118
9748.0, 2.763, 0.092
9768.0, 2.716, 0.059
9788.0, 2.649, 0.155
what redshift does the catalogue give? 0.217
